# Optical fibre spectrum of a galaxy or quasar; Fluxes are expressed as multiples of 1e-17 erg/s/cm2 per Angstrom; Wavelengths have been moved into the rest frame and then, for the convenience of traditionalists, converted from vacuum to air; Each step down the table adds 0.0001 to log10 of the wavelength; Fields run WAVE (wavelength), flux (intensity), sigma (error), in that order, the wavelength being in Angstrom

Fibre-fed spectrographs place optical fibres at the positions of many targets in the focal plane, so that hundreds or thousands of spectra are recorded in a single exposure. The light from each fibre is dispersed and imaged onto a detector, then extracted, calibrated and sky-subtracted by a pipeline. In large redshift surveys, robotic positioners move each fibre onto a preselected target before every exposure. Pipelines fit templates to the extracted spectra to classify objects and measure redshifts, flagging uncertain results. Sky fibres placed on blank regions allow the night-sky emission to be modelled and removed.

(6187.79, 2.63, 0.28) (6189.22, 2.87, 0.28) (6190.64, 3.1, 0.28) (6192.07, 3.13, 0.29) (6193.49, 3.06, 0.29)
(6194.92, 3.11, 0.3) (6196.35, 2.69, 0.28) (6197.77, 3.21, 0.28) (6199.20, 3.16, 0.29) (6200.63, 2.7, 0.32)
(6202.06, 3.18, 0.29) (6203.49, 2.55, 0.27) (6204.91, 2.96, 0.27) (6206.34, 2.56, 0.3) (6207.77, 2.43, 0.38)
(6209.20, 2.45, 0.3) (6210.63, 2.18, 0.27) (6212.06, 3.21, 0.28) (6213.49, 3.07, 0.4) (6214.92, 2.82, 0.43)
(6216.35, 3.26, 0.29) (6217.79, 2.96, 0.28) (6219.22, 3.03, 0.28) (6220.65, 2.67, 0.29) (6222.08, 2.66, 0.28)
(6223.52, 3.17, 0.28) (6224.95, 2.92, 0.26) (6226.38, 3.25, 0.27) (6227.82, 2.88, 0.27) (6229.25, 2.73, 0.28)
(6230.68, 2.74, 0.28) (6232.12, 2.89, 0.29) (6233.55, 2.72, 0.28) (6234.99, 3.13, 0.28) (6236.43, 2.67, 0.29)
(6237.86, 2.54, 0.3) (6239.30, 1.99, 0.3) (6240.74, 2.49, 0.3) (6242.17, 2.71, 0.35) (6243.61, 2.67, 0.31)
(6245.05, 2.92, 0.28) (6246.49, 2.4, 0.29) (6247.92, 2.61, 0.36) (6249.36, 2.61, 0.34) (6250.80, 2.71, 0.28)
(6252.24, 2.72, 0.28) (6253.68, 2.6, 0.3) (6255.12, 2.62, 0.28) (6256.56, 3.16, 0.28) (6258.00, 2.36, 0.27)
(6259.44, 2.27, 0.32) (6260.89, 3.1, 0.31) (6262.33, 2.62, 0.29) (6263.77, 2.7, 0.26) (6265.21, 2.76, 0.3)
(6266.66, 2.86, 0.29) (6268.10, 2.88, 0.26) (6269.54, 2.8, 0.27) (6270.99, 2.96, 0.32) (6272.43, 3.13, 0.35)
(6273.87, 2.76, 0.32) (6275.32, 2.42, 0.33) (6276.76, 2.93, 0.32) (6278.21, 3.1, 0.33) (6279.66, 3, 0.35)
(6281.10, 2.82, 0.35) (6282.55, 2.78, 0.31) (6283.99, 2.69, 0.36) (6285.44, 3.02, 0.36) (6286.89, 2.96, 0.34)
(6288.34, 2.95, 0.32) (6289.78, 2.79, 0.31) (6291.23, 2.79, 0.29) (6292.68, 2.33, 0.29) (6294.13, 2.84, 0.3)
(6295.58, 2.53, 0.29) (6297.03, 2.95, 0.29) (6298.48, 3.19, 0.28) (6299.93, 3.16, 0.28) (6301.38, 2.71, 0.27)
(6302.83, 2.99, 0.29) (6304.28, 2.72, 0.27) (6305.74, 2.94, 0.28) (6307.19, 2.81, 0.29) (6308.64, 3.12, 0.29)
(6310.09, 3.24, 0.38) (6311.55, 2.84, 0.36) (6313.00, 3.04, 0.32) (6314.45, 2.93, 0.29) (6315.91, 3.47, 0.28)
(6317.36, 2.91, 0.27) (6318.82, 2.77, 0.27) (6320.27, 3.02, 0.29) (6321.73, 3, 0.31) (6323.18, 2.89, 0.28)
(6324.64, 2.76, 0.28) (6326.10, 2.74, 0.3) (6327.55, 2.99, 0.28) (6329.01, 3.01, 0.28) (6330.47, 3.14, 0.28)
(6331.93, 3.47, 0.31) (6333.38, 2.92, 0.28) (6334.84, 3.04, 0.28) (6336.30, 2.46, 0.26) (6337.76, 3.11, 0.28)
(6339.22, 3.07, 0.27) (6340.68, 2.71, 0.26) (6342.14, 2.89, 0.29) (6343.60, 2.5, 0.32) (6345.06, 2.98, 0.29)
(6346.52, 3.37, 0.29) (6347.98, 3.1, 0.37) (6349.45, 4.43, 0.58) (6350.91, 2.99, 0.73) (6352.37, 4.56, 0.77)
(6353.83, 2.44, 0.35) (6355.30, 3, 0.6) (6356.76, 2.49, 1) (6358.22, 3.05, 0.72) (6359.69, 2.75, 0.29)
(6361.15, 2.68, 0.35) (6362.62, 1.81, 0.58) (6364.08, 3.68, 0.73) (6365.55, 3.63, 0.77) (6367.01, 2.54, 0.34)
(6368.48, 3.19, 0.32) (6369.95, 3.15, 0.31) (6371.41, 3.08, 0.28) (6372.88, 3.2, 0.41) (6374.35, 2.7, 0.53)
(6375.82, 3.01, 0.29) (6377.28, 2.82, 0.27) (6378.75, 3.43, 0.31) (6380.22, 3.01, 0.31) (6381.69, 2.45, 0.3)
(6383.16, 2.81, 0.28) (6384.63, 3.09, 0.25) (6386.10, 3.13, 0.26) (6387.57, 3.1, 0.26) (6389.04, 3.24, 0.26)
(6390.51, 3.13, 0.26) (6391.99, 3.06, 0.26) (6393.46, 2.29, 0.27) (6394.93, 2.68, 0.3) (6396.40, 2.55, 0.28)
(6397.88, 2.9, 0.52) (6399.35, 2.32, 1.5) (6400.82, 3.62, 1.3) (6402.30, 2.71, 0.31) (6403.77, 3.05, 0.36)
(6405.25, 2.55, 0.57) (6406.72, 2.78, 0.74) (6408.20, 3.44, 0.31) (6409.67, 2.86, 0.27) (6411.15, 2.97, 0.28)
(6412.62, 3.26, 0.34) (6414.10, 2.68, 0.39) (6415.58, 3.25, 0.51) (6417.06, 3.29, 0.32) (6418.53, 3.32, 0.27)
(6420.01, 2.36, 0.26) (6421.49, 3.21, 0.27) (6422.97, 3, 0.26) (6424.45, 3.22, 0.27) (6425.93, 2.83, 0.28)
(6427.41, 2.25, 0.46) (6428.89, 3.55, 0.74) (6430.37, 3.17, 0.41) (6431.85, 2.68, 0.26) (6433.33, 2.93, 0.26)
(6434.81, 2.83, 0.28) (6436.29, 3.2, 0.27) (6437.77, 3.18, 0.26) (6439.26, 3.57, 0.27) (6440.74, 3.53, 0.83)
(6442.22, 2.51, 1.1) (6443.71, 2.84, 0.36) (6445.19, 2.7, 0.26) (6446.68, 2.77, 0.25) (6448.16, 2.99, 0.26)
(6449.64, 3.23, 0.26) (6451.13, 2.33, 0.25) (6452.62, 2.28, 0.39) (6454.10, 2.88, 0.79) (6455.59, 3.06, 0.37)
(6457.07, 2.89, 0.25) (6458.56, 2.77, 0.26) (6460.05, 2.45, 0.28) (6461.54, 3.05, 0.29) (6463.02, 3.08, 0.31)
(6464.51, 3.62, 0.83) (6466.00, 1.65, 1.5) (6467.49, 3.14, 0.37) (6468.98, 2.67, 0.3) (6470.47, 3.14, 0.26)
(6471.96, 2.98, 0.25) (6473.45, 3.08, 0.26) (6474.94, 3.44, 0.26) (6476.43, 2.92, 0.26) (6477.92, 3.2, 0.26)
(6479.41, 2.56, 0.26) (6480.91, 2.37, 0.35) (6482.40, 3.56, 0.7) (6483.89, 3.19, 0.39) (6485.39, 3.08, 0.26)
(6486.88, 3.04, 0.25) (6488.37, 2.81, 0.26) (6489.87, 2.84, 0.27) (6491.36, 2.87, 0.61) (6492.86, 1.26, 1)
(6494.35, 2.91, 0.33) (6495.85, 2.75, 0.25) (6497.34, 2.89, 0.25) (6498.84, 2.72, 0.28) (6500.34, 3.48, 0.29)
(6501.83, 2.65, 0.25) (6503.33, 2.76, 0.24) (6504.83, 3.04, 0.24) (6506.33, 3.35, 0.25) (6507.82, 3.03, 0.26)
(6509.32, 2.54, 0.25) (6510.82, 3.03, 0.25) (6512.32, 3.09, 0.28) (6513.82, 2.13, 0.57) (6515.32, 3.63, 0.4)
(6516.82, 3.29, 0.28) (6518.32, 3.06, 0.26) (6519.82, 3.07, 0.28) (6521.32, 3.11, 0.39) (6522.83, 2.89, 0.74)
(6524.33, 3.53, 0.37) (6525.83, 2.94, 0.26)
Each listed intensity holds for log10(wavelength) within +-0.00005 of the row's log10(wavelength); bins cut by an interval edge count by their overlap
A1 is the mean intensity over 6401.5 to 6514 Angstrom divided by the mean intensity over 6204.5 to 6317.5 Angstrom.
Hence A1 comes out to 1.04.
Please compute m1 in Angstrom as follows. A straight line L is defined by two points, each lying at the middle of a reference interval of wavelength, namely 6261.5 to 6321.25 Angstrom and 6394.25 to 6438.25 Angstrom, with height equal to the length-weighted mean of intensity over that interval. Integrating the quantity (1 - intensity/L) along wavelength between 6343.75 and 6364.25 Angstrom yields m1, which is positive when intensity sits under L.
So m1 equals -1.0 Angstrom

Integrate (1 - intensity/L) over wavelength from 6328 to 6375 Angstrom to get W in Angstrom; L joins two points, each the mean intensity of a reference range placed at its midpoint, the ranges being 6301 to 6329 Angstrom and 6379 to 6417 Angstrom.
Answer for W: -1.6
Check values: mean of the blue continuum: 2.95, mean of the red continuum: 2.93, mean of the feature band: 3.04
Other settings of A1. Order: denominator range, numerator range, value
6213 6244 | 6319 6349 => 1.05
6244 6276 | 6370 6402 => 1.08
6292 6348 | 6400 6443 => 1.03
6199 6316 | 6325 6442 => 1.07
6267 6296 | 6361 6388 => 1.05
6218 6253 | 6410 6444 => 1.10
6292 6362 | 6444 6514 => 0.96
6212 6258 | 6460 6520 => 1.05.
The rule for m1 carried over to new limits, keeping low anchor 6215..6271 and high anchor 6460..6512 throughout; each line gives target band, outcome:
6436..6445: -0.7 Angstrom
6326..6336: -0.8 Angstrom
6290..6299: 0.1 Angstrom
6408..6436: -1.4 Angstrom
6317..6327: -0.2 Angstrom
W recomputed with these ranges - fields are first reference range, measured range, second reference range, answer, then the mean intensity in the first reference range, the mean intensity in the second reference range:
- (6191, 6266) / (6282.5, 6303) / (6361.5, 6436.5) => 0.04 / 2.78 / 2.96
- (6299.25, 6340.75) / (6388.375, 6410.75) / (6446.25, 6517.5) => 0.37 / 2.97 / 2.89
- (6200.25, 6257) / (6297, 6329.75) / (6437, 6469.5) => -1.89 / 2.76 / 2.87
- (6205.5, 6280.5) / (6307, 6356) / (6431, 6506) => -4.16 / 2.77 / 2.89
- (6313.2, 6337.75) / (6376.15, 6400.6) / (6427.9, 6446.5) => 0.95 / 2.98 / 3.04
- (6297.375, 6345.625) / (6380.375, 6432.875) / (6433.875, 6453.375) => -0.13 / 2.96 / 2.92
